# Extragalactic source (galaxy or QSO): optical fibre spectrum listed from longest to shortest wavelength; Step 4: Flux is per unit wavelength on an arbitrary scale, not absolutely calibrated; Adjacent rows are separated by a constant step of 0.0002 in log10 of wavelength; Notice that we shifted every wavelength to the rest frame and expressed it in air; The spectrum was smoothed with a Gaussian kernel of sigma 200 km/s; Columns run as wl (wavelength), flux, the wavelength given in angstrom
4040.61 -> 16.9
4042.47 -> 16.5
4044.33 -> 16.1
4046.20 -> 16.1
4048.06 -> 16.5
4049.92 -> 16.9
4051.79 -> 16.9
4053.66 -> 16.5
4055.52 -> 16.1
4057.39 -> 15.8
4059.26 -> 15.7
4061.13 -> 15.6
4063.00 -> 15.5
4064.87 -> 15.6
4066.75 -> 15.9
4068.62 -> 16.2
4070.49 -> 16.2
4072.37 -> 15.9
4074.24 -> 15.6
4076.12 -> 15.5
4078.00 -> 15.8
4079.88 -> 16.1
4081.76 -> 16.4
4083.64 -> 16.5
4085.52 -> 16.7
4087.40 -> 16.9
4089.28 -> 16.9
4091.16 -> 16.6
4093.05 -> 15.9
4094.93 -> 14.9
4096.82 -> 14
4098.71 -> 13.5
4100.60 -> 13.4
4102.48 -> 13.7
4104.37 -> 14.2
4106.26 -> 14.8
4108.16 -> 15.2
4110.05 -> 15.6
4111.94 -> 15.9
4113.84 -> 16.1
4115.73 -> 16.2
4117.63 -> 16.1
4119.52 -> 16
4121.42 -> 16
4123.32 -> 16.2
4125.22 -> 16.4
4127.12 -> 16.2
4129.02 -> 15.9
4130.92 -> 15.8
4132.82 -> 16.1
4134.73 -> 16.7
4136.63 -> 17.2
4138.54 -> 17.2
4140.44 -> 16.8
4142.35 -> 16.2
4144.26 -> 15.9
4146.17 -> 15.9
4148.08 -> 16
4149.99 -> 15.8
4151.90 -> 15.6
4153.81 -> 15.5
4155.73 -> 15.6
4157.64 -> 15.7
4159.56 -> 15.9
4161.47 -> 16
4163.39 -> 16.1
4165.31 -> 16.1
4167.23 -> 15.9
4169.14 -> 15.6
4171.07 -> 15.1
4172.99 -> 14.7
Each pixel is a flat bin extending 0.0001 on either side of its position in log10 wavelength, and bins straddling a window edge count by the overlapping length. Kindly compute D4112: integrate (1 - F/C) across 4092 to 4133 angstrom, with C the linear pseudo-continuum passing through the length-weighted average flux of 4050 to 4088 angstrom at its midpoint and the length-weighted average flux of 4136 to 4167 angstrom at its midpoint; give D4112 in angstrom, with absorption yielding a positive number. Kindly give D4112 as 1.83 angstrom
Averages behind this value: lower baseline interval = 16.1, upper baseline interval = 16.1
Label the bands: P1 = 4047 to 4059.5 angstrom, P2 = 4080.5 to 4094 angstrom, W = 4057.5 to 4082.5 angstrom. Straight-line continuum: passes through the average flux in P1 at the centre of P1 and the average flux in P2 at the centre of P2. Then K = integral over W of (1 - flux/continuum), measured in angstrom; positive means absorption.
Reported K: 1.0 angstrom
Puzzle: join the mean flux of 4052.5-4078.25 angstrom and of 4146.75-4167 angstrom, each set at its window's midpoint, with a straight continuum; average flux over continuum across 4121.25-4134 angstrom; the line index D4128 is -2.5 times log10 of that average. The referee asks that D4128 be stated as -0.02 mag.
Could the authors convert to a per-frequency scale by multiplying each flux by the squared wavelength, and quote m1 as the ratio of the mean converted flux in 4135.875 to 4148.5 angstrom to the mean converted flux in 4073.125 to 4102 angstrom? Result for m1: 1.08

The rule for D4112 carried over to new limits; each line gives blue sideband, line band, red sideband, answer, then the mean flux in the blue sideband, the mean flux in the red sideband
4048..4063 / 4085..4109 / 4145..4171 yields 1.4 angstrom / 16.2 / 15.8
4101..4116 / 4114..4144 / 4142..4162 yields -1.7 angstrom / 15.1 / 15.8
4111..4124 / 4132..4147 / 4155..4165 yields -0.5 angstrom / 16.1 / 15.9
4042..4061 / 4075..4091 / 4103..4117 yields -0.6 angstrom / 16.3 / 15.4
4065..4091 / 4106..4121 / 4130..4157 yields 0.4 angstrom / 16.2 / 16.2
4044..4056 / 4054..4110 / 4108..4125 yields 2.3 angstrom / 16.5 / 16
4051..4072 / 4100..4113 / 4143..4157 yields 0.9 angstrom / 16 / 15.8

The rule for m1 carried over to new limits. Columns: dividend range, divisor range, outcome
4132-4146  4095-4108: 1.20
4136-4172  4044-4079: 1.04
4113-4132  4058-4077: 1.05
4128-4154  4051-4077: 1.06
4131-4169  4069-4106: 1.07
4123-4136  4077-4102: 1.06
